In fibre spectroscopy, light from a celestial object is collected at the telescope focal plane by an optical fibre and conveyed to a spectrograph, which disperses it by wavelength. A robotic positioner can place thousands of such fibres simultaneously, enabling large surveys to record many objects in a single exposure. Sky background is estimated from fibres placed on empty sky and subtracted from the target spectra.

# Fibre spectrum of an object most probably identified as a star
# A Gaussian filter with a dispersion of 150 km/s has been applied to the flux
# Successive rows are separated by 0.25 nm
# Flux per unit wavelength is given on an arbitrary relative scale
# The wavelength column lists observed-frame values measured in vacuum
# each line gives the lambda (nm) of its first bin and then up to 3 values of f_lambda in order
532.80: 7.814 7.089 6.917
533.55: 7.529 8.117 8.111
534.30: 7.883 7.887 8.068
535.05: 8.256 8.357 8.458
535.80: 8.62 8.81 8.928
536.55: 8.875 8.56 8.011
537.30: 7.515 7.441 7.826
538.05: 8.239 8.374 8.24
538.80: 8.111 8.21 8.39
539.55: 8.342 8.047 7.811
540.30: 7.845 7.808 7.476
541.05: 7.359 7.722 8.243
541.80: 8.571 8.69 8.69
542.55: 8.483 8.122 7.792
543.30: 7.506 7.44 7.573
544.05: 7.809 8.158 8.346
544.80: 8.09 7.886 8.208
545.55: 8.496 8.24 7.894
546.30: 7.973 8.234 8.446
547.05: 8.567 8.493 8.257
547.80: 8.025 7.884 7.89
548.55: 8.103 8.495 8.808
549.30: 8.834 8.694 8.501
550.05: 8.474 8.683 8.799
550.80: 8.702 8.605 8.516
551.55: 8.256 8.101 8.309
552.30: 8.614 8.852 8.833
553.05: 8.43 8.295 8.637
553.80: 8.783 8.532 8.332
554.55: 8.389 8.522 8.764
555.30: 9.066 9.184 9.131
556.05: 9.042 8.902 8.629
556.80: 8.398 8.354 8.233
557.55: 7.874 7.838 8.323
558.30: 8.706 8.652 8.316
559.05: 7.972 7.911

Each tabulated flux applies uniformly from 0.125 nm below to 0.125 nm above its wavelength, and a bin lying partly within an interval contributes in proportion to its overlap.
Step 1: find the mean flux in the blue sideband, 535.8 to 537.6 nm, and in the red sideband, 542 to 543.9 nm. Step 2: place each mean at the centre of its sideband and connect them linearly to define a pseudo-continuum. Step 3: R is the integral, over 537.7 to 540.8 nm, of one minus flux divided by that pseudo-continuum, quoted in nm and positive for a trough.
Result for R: 0.054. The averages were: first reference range 8.36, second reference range 8.02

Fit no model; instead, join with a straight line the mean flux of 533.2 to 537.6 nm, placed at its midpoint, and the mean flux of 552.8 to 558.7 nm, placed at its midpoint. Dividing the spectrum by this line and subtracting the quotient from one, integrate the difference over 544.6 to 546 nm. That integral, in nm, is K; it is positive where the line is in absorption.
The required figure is 0.030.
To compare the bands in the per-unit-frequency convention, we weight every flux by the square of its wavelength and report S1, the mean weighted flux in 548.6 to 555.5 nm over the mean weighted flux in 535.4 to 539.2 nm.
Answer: 1.09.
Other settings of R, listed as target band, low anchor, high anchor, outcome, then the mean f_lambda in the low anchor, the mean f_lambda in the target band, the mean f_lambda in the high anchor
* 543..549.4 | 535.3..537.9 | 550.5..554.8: 0.23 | 8.31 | 8.13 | 8.52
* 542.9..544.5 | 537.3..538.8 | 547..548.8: 0.07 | 7.99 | 7.75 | 8.18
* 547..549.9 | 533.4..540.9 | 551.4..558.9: 0.01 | 8.14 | 8.37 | 8.54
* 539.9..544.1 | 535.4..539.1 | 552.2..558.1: 0.21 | 8.28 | 7.94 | 8.58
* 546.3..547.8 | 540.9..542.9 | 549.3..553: 0.02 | 8.23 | 8.33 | 8.57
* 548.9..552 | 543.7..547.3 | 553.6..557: -0.05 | 8.15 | 8.57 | 8.73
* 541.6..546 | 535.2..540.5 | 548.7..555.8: 0.14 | 8.23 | 8.12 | 8.62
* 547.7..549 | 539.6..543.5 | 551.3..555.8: 0.03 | 8.01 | 8.12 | 8.6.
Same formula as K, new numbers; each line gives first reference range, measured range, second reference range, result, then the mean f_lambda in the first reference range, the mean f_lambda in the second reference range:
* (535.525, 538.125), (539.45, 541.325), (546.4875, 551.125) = 0.12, 8.29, 8.45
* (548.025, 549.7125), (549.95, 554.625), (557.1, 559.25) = -0.10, 8.42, 8.23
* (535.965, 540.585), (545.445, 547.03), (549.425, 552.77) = 0.03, 8.18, 8.55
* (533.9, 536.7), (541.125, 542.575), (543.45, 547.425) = -0.03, 8.39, 8.12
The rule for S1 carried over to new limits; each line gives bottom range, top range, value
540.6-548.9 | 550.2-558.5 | 1.10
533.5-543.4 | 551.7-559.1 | 1.12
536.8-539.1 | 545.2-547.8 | 1.06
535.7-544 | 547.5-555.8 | 1.10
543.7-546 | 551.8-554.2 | 1.09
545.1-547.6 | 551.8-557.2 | 1.08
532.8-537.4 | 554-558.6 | 1.14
